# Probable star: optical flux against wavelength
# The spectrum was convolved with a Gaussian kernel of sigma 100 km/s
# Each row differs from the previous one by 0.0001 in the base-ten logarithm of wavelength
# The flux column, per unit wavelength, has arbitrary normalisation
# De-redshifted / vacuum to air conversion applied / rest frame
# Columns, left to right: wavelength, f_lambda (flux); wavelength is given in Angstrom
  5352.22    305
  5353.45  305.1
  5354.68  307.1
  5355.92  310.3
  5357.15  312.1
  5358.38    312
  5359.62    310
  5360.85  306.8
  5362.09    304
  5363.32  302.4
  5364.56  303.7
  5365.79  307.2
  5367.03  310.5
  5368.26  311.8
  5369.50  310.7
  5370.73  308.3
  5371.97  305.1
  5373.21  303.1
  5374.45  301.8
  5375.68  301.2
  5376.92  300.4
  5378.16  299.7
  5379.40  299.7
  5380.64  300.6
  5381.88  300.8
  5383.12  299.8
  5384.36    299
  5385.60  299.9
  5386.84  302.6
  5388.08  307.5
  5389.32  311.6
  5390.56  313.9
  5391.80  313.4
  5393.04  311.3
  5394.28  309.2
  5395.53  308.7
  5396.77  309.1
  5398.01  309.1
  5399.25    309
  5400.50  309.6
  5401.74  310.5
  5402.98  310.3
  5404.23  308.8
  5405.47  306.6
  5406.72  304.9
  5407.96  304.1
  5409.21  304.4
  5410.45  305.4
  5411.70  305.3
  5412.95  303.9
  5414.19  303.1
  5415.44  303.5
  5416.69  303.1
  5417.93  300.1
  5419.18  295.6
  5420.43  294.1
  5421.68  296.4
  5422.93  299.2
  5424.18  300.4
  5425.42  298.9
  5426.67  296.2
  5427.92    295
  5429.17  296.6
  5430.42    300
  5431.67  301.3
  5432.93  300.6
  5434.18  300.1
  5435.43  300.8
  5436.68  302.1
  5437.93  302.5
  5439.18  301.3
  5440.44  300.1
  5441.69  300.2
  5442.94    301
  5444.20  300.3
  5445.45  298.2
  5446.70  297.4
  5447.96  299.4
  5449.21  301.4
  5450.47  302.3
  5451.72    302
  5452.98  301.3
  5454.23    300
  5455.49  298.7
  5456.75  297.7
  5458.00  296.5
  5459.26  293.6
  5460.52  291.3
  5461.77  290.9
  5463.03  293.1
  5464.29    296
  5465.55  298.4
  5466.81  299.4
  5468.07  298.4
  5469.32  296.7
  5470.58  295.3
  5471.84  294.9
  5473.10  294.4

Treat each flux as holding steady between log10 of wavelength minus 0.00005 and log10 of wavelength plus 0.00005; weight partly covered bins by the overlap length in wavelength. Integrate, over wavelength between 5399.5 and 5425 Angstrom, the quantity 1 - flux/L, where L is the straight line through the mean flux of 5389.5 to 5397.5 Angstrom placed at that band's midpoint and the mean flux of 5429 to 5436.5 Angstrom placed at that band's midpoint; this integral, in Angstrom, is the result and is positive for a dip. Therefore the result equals 0.2 Angstrom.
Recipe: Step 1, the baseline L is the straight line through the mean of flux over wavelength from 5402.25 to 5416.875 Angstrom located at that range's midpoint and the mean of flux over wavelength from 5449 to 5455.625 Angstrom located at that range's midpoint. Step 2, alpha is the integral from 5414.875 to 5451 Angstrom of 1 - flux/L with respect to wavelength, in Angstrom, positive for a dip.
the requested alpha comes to 0.4 Angstrom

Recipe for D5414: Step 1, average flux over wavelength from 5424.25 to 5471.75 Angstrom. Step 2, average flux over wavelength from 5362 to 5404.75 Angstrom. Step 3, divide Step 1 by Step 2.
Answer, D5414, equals 1.0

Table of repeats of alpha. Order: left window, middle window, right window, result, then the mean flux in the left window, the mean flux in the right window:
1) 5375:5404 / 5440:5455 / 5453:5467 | -0.12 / 306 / 296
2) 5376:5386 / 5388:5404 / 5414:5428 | -0.58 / 300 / 299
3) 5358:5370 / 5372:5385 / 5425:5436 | 0.21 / 308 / 299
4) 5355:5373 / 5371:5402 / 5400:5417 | 0.16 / 308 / 306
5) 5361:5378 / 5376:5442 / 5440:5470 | -0.27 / 305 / 298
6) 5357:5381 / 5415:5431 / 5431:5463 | 0.15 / 305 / 299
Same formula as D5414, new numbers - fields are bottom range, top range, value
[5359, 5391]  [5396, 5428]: 1.00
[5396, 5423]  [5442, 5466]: 0.98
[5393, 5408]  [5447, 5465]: 0.96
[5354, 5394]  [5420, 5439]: 0.98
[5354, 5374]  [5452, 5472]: 0.96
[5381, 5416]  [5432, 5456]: 0.98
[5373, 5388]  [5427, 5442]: 1.00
